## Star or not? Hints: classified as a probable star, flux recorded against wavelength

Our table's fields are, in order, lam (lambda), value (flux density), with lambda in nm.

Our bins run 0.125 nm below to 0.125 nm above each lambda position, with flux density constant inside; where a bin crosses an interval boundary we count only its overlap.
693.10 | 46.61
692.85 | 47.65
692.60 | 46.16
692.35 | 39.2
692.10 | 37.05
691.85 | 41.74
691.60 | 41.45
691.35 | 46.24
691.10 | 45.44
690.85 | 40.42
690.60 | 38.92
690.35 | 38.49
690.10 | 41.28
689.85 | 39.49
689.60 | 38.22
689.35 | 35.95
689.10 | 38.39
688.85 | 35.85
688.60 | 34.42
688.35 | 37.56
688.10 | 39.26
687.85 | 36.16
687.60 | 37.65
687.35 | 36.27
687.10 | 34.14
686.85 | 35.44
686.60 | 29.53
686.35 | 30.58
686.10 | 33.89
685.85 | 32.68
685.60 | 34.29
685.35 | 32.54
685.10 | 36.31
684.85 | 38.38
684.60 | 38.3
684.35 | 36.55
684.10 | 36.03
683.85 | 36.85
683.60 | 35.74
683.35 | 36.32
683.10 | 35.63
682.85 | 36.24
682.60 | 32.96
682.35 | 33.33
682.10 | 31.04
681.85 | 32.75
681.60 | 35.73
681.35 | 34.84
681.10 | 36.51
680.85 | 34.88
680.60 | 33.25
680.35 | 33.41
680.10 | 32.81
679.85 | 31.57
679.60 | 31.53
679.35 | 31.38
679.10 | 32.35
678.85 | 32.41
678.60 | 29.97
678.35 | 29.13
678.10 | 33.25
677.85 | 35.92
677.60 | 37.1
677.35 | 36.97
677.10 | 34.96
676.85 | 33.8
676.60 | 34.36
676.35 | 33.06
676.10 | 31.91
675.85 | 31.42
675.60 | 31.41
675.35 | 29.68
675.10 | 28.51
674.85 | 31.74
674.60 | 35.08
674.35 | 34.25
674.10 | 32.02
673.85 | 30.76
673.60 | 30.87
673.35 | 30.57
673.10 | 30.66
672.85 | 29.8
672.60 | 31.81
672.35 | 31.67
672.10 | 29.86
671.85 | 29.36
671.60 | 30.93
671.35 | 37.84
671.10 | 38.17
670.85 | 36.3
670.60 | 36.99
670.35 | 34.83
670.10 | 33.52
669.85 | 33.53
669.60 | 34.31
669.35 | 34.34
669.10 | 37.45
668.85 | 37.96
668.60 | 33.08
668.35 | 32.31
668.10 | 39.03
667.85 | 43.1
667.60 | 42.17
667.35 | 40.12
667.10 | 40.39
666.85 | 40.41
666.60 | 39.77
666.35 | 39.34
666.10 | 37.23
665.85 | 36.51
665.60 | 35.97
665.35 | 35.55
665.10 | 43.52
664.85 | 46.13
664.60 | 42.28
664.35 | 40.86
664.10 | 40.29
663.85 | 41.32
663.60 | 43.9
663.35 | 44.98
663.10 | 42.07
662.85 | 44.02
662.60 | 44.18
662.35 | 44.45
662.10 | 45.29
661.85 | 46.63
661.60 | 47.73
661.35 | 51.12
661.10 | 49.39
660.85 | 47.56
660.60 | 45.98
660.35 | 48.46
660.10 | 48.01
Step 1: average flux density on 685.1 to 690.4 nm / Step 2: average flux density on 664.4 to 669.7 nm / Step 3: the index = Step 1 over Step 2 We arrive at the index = 0.93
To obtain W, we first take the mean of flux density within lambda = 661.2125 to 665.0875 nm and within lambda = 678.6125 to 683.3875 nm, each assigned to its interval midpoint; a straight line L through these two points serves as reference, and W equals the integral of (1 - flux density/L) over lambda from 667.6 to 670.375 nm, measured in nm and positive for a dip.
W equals 0.32 nm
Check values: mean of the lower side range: 44.3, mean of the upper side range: 33.5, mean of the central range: 36.1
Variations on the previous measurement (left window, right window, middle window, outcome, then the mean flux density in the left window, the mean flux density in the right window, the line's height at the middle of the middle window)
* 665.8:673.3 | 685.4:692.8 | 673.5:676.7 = 0.39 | 35.7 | 37.8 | 36.3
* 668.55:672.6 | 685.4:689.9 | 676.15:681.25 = 0.21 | 34.3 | 35.4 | 34.9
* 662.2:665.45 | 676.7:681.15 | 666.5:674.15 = 0.74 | 42.7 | 33.4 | 38.7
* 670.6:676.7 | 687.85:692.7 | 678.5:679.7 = 0.11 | 32.3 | 39.6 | 34.7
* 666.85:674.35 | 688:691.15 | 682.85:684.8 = 0.04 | 34.7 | 38.6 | 37.4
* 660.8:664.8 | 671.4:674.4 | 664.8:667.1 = 0.07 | 44.7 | 31.1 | 40.5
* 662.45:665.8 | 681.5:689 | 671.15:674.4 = 0.62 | 41.8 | 35.1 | 39.1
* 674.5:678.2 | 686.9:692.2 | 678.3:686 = 0.34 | 33.3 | 38.7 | 35.7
